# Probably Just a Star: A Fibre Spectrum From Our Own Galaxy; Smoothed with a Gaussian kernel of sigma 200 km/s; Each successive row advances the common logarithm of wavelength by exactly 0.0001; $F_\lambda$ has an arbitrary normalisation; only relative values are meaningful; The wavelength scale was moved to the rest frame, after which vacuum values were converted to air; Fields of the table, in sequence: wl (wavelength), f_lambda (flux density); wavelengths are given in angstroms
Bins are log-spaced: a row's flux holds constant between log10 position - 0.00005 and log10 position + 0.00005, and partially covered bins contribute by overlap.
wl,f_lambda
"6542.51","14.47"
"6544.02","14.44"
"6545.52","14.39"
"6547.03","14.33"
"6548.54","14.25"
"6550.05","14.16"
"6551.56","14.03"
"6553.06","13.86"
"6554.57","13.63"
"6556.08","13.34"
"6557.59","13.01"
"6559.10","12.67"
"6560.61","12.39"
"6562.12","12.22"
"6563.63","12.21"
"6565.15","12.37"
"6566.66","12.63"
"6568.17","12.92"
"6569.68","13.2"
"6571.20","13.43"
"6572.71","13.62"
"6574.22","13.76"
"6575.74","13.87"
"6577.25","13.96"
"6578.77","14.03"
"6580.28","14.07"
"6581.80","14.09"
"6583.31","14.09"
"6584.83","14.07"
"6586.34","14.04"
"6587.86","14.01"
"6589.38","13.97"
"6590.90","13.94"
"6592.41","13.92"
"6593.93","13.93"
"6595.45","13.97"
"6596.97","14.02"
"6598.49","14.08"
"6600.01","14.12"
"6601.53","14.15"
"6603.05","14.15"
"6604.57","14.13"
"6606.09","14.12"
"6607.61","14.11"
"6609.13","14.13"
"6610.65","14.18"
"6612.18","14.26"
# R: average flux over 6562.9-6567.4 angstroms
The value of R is 12.4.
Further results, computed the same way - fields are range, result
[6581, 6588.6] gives 14.1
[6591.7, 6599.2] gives 14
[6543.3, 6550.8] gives 14.3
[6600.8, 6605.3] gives 14.1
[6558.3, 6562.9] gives 12.4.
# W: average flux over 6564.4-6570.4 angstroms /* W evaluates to 12.8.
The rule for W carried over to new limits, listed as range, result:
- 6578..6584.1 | 14.1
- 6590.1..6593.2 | 13.9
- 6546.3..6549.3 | 14.3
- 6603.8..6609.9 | 14.1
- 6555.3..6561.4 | 12.9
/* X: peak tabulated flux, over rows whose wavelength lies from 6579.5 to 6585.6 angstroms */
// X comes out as 14.09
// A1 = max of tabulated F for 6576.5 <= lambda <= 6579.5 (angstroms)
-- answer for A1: 14.03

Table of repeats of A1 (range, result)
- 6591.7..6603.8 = 14.15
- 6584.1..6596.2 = 14.07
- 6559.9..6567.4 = 12.63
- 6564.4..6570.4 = 13.2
